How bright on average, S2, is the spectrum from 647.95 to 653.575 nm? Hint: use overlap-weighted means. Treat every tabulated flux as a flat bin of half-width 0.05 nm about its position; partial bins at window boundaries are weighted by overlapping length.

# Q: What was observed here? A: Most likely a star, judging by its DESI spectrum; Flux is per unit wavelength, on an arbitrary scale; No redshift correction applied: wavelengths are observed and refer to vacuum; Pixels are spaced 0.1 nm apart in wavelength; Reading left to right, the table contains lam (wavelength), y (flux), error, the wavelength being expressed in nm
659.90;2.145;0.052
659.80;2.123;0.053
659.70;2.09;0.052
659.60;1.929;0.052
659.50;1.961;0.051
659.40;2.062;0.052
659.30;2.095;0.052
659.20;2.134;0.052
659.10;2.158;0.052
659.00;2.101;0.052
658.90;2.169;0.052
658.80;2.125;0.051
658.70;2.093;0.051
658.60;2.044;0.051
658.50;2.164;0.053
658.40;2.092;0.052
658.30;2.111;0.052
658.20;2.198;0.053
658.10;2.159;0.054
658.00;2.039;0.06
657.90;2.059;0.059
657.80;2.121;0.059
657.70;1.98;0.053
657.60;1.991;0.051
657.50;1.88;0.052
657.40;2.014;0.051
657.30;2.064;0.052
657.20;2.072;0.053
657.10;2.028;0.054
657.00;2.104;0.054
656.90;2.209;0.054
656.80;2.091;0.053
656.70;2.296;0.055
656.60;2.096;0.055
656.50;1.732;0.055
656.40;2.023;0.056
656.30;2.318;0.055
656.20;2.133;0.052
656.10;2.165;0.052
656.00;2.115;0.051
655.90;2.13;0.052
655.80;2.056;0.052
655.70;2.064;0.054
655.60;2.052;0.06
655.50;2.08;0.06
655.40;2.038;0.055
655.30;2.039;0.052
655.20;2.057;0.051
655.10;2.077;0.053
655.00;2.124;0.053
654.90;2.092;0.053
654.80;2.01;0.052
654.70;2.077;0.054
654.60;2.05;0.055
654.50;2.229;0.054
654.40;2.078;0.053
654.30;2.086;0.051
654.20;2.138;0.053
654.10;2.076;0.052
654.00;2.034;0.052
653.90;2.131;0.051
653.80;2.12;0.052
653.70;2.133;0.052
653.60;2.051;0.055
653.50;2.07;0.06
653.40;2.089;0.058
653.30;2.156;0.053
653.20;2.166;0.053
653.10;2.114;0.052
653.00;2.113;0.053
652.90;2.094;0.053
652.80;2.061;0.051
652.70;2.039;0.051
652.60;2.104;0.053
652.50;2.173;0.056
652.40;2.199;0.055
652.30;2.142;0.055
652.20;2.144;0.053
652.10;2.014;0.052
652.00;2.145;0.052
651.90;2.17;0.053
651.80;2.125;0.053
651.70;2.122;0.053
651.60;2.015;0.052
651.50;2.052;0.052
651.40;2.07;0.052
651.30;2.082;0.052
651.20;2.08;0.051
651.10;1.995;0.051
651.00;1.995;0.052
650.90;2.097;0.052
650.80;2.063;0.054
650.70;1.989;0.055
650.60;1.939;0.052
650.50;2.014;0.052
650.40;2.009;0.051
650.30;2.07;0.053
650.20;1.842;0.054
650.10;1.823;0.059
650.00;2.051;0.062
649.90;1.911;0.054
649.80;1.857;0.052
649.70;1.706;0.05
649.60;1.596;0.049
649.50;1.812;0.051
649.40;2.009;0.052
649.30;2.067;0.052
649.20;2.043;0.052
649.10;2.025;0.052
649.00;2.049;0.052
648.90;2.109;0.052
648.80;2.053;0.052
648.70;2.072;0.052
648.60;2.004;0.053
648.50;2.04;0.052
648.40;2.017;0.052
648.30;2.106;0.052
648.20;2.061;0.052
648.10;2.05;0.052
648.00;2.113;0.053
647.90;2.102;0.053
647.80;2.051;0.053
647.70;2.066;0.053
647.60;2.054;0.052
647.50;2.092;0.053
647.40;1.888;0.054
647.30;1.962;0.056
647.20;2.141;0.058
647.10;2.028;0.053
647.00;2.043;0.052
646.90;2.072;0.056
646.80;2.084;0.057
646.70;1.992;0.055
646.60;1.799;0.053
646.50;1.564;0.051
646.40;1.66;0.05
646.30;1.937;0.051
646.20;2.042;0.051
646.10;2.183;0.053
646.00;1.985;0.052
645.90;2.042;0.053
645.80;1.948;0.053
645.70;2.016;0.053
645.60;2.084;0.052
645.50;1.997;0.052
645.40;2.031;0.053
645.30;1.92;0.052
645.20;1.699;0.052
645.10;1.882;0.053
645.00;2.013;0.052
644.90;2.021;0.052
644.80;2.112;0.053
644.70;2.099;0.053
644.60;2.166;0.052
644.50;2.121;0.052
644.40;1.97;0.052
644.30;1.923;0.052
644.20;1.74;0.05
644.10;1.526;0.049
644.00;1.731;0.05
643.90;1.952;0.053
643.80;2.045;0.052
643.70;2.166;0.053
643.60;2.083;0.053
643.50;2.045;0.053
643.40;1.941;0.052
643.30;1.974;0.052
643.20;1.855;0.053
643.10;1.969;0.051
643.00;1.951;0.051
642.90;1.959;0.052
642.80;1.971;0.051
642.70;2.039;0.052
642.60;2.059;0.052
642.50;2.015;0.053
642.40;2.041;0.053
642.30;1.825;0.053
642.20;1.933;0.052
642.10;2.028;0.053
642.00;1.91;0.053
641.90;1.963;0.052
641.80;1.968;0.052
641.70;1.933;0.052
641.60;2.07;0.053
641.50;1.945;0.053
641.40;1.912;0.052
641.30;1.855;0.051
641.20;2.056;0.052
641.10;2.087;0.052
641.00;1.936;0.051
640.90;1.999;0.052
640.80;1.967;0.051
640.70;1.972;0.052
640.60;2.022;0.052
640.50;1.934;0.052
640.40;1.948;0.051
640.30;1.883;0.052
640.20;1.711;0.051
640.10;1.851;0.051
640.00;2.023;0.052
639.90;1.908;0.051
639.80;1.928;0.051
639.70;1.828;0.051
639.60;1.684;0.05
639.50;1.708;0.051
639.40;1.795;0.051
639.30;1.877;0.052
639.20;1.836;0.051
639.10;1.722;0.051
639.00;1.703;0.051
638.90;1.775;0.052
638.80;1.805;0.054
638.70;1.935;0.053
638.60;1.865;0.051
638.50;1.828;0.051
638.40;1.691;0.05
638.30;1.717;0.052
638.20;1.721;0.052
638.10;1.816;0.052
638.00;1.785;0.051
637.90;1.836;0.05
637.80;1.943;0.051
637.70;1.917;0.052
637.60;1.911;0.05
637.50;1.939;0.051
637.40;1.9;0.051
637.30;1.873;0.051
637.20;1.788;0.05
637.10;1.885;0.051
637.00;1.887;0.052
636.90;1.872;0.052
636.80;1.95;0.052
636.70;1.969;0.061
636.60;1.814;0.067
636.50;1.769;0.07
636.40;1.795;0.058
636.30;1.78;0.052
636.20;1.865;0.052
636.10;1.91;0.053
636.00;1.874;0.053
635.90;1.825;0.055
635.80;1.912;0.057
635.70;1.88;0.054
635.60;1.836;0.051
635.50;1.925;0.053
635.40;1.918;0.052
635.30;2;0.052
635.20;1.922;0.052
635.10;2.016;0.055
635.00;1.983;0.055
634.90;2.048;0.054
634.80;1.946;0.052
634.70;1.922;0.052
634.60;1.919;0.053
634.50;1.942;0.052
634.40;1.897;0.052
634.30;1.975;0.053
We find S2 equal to 2.04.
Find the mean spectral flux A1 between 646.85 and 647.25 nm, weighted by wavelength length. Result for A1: 2.07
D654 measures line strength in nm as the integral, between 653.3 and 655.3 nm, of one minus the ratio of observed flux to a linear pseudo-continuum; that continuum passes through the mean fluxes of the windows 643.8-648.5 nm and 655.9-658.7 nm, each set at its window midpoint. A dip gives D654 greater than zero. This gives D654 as -0.03 nm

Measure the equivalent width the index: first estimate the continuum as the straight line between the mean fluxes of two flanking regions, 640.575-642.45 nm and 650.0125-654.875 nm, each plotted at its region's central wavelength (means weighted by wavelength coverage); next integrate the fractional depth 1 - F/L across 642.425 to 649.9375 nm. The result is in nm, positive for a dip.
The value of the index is 0.12 nm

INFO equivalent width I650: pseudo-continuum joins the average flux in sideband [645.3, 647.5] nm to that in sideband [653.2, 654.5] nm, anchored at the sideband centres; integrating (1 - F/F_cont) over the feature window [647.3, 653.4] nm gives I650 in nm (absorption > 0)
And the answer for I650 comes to 0.02 nm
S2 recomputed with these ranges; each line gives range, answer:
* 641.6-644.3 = 1.95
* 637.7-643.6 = 1.9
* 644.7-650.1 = 1.99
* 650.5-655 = 2.09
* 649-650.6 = 1.93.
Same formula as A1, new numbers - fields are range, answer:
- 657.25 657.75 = 1.99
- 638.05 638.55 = 1.75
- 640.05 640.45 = 1.85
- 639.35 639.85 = 1.79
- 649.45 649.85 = 1.74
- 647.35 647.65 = 2.01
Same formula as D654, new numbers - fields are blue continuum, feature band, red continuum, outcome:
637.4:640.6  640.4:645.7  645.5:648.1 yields -0.14 nm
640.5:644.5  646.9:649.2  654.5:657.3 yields -0.04 nm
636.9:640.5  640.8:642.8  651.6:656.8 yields -0.09 nm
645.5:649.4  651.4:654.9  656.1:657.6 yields -0.09 nm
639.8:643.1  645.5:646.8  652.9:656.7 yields 0.04 nm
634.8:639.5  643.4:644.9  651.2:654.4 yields -0.01 nm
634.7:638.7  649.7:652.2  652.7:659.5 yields 0.02 nm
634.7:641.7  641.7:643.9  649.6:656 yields -0.05 nm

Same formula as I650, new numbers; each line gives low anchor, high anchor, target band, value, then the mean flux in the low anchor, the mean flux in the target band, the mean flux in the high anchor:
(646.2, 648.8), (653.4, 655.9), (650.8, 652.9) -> -0.040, 2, 2.09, 2.08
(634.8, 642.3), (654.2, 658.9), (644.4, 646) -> -0.040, 1.89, 2.01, 2.09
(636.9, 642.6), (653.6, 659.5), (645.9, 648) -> -0.019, 1.89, 1.99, 2.09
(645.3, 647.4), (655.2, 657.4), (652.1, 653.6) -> -0.047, 1.98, 2.11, 2.09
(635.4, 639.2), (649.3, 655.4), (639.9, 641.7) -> -0.055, 1.84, 1.95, 2.05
